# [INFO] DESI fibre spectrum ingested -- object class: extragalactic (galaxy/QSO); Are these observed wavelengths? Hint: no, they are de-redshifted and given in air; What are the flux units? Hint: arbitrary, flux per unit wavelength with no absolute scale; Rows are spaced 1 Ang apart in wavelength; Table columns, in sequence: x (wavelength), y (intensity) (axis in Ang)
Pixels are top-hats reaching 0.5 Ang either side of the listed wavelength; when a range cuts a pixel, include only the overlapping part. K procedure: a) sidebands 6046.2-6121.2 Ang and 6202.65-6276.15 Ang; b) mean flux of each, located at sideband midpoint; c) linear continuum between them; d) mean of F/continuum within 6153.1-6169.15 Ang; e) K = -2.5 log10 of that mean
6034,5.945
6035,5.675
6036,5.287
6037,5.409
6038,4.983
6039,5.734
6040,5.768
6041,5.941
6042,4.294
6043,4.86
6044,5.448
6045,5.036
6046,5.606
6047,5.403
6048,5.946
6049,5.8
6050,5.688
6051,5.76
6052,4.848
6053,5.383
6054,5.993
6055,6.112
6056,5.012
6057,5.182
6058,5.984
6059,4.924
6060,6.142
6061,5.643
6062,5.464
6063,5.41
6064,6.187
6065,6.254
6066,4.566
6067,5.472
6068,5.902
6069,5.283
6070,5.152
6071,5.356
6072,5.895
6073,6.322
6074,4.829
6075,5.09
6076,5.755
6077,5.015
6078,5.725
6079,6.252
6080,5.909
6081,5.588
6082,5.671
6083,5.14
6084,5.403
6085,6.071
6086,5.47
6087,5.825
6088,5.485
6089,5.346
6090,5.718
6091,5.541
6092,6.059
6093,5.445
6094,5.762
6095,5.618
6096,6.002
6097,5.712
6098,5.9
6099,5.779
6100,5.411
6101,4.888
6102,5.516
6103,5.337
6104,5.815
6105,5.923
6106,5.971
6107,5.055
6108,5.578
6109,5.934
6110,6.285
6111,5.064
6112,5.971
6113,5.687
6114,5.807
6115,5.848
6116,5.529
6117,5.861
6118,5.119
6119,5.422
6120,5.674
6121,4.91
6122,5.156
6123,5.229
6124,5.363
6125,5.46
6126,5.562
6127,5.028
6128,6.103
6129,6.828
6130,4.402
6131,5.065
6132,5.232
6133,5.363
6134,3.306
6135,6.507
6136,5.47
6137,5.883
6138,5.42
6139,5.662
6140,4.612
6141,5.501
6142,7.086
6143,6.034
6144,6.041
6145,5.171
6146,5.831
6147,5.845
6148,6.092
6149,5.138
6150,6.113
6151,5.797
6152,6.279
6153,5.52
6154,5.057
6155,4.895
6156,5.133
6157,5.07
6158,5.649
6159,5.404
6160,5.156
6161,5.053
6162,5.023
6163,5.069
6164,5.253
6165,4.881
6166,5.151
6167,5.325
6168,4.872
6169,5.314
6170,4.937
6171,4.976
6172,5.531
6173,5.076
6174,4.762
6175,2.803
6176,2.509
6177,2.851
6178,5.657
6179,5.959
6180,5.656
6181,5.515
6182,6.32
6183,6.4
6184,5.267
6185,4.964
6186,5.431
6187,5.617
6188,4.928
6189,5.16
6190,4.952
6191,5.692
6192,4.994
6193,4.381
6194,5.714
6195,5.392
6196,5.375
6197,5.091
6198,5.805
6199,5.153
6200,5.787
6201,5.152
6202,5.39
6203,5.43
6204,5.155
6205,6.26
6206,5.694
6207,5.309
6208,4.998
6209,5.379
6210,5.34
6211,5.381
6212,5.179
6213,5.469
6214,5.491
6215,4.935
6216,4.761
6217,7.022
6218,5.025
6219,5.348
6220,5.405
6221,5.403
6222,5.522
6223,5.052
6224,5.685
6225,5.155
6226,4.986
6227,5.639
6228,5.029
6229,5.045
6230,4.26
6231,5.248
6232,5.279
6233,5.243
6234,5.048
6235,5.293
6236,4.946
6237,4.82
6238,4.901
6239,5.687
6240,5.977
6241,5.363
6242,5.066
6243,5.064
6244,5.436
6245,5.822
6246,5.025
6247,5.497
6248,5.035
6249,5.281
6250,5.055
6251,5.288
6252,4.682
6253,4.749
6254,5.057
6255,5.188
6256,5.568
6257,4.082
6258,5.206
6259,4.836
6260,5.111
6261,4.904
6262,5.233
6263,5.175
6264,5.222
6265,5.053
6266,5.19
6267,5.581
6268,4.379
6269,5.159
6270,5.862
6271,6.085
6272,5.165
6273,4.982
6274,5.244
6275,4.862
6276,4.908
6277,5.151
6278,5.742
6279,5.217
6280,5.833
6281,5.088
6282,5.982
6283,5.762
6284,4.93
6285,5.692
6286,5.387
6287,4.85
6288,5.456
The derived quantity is 0.055 mag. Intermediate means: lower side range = 5.6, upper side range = 5.23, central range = 5.15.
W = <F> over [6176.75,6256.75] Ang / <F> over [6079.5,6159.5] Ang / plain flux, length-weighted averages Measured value 1.0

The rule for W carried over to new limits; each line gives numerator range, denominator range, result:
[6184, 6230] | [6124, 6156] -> 0.96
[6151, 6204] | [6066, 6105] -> 0.93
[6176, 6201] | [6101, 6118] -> 0.93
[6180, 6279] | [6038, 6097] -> 0.95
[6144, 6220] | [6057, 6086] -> 0.95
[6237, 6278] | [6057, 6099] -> 0.92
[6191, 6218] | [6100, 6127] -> 0.97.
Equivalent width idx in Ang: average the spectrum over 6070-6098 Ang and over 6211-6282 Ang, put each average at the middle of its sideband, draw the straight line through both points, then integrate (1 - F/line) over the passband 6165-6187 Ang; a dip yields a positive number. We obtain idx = 1.5 Ang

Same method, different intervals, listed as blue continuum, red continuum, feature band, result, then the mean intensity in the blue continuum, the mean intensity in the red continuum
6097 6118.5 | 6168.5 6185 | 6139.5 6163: -1.4 Ang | 5.63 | 4.97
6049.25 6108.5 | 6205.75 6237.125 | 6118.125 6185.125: 1.4 Ang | 5.59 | 5.26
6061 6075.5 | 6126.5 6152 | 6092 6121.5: -0.3 Ang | 5.52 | 5.59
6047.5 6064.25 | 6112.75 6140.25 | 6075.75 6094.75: -0.4 Ang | 5.61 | 5.42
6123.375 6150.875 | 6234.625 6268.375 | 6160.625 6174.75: 1.0 Ang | 5.56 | 5.14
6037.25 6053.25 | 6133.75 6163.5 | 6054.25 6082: -0.8 Ang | 5.41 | 5.51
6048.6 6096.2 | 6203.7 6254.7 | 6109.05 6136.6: 0.1 Ang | 5.59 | 5.27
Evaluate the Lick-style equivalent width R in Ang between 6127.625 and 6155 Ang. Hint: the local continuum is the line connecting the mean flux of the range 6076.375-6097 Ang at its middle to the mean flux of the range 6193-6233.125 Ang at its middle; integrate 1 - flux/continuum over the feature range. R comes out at -0.36 Ang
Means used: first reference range 5.65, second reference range 5.34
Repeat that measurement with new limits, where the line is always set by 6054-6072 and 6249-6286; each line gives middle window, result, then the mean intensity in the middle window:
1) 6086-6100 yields -0.47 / 5.69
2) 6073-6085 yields -0.04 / 5.55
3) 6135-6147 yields -0.71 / 5.74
